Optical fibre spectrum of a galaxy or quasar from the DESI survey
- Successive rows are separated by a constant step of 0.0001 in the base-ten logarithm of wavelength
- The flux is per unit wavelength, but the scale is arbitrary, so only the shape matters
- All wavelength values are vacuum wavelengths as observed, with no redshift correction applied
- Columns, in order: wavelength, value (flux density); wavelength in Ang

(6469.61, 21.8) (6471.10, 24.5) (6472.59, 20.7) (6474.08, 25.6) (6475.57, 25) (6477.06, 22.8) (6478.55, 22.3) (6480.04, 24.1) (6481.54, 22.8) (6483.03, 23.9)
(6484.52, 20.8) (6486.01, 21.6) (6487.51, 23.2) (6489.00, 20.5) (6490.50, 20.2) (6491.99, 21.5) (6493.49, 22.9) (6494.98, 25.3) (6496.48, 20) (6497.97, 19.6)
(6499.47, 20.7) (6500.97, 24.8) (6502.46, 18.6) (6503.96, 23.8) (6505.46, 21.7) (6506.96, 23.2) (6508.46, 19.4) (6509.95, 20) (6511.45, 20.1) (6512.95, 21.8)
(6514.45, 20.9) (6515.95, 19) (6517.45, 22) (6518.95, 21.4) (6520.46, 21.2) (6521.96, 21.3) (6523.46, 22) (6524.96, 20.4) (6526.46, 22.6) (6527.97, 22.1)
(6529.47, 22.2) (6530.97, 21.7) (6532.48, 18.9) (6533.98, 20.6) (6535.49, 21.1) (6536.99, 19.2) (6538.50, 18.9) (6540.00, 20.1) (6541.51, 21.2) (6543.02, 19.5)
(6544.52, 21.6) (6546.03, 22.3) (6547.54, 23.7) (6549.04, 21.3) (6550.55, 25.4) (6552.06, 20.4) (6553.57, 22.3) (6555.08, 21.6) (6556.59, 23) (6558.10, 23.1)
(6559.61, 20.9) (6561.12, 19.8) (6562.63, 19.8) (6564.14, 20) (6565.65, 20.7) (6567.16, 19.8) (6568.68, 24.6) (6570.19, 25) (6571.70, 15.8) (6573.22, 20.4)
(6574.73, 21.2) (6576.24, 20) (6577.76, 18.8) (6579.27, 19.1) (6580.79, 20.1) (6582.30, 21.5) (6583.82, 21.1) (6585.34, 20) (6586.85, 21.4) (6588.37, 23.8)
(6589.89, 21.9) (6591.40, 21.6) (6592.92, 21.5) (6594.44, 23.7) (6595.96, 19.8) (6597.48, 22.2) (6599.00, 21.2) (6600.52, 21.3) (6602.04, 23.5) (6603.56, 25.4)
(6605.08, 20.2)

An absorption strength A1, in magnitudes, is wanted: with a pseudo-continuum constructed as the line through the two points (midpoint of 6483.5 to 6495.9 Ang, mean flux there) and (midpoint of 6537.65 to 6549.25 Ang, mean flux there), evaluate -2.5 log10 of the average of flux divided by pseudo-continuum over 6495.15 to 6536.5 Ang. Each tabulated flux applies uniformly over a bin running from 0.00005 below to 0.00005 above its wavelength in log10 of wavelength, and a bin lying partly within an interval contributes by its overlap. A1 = 0.02 mag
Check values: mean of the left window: 22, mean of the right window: 21.1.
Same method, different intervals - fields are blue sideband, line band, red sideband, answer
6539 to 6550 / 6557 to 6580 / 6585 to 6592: 0.05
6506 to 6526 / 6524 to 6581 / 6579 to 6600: 0.01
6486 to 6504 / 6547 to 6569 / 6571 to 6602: -0.03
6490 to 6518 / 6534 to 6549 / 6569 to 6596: 0.02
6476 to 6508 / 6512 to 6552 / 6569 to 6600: 0.02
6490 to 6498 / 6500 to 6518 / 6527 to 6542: 0.01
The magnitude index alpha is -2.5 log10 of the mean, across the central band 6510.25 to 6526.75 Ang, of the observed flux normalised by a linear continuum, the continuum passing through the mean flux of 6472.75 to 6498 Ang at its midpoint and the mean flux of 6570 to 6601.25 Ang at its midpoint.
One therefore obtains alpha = 0.05 mag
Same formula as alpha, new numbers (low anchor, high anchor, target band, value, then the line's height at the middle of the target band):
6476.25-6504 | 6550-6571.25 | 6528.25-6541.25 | 0.07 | 21.9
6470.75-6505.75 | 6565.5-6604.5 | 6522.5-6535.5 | 0.03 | 21.9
